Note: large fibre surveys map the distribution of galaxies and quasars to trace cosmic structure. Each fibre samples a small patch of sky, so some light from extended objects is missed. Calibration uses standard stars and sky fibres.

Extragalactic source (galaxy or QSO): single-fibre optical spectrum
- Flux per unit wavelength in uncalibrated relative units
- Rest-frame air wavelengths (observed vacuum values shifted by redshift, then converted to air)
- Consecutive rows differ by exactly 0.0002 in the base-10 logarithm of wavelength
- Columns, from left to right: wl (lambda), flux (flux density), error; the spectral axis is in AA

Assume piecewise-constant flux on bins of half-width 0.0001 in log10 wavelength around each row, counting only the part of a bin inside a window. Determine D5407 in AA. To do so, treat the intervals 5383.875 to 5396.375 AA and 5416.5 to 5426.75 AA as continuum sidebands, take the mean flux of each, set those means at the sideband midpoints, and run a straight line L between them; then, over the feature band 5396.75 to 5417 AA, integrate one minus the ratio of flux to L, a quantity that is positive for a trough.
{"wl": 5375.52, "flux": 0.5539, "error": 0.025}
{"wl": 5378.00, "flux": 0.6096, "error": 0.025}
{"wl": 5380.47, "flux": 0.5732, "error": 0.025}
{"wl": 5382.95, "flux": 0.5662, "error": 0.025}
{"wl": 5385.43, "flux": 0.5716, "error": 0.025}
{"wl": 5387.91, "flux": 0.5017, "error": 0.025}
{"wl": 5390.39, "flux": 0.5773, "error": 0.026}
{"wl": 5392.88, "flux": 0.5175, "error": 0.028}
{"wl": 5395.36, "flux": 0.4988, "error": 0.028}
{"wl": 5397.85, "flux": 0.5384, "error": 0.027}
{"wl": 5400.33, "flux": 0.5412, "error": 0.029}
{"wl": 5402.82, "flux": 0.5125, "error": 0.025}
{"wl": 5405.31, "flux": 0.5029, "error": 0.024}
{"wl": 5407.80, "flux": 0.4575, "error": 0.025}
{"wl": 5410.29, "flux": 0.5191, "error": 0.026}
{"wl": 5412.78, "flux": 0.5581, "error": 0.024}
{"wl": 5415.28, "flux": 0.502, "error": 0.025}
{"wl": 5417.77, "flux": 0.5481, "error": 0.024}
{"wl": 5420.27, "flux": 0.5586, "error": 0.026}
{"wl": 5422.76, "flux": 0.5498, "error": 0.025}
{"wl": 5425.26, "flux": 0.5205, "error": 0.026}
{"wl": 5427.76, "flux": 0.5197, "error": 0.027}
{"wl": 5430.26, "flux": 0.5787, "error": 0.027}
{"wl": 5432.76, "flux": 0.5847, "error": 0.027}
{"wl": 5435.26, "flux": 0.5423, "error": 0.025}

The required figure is 0.8 AA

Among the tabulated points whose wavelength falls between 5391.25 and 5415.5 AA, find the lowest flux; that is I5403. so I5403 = 0.4575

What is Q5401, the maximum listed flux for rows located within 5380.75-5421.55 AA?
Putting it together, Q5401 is 0.5773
